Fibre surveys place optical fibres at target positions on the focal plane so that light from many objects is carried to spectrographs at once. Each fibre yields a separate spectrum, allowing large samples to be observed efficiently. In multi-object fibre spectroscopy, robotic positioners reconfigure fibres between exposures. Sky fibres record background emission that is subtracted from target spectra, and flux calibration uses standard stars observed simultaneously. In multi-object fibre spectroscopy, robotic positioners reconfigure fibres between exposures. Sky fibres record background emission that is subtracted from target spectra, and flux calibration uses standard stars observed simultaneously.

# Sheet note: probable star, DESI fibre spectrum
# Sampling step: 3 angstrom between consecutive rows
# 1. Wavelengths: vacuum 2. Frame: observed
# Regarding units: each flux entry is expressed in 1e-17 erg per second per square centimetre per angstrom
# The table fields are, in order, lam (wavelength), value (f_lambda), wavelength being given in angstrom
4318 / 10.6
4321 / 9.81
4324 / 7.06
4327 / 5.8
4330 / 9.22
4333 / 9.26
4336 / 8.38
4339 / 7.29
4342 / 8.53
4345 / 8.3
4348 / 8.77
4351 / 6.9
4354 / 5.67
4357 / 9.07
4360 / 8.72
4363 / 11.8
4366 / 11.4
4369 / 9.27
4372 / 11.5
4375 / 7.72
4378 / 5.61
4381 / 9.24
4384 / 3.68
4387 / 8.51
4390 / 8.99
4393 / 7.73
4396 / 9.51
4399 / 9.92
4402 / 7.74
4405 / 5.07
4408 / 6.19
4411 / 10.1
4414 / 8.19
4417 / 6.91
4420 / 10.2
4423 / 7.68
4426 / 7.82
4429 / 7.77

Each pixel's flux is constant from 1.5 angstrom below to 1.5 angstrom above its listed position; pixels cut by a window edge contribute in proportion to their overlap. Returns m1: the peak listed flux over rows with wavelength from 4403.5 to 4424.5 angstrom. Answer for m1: 10.2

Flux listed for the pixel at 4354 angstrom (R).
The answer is 5.67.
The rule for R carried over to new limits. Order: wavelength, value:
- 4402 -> 7.74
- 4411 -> 10.1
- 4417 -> 6.91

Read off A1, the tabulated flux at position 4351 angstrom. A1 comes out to 6.9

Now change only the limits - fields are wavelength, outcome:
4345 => 8.3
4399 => 9.92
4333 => 9.26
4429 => 7.77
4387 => 8.51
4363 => 11.8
